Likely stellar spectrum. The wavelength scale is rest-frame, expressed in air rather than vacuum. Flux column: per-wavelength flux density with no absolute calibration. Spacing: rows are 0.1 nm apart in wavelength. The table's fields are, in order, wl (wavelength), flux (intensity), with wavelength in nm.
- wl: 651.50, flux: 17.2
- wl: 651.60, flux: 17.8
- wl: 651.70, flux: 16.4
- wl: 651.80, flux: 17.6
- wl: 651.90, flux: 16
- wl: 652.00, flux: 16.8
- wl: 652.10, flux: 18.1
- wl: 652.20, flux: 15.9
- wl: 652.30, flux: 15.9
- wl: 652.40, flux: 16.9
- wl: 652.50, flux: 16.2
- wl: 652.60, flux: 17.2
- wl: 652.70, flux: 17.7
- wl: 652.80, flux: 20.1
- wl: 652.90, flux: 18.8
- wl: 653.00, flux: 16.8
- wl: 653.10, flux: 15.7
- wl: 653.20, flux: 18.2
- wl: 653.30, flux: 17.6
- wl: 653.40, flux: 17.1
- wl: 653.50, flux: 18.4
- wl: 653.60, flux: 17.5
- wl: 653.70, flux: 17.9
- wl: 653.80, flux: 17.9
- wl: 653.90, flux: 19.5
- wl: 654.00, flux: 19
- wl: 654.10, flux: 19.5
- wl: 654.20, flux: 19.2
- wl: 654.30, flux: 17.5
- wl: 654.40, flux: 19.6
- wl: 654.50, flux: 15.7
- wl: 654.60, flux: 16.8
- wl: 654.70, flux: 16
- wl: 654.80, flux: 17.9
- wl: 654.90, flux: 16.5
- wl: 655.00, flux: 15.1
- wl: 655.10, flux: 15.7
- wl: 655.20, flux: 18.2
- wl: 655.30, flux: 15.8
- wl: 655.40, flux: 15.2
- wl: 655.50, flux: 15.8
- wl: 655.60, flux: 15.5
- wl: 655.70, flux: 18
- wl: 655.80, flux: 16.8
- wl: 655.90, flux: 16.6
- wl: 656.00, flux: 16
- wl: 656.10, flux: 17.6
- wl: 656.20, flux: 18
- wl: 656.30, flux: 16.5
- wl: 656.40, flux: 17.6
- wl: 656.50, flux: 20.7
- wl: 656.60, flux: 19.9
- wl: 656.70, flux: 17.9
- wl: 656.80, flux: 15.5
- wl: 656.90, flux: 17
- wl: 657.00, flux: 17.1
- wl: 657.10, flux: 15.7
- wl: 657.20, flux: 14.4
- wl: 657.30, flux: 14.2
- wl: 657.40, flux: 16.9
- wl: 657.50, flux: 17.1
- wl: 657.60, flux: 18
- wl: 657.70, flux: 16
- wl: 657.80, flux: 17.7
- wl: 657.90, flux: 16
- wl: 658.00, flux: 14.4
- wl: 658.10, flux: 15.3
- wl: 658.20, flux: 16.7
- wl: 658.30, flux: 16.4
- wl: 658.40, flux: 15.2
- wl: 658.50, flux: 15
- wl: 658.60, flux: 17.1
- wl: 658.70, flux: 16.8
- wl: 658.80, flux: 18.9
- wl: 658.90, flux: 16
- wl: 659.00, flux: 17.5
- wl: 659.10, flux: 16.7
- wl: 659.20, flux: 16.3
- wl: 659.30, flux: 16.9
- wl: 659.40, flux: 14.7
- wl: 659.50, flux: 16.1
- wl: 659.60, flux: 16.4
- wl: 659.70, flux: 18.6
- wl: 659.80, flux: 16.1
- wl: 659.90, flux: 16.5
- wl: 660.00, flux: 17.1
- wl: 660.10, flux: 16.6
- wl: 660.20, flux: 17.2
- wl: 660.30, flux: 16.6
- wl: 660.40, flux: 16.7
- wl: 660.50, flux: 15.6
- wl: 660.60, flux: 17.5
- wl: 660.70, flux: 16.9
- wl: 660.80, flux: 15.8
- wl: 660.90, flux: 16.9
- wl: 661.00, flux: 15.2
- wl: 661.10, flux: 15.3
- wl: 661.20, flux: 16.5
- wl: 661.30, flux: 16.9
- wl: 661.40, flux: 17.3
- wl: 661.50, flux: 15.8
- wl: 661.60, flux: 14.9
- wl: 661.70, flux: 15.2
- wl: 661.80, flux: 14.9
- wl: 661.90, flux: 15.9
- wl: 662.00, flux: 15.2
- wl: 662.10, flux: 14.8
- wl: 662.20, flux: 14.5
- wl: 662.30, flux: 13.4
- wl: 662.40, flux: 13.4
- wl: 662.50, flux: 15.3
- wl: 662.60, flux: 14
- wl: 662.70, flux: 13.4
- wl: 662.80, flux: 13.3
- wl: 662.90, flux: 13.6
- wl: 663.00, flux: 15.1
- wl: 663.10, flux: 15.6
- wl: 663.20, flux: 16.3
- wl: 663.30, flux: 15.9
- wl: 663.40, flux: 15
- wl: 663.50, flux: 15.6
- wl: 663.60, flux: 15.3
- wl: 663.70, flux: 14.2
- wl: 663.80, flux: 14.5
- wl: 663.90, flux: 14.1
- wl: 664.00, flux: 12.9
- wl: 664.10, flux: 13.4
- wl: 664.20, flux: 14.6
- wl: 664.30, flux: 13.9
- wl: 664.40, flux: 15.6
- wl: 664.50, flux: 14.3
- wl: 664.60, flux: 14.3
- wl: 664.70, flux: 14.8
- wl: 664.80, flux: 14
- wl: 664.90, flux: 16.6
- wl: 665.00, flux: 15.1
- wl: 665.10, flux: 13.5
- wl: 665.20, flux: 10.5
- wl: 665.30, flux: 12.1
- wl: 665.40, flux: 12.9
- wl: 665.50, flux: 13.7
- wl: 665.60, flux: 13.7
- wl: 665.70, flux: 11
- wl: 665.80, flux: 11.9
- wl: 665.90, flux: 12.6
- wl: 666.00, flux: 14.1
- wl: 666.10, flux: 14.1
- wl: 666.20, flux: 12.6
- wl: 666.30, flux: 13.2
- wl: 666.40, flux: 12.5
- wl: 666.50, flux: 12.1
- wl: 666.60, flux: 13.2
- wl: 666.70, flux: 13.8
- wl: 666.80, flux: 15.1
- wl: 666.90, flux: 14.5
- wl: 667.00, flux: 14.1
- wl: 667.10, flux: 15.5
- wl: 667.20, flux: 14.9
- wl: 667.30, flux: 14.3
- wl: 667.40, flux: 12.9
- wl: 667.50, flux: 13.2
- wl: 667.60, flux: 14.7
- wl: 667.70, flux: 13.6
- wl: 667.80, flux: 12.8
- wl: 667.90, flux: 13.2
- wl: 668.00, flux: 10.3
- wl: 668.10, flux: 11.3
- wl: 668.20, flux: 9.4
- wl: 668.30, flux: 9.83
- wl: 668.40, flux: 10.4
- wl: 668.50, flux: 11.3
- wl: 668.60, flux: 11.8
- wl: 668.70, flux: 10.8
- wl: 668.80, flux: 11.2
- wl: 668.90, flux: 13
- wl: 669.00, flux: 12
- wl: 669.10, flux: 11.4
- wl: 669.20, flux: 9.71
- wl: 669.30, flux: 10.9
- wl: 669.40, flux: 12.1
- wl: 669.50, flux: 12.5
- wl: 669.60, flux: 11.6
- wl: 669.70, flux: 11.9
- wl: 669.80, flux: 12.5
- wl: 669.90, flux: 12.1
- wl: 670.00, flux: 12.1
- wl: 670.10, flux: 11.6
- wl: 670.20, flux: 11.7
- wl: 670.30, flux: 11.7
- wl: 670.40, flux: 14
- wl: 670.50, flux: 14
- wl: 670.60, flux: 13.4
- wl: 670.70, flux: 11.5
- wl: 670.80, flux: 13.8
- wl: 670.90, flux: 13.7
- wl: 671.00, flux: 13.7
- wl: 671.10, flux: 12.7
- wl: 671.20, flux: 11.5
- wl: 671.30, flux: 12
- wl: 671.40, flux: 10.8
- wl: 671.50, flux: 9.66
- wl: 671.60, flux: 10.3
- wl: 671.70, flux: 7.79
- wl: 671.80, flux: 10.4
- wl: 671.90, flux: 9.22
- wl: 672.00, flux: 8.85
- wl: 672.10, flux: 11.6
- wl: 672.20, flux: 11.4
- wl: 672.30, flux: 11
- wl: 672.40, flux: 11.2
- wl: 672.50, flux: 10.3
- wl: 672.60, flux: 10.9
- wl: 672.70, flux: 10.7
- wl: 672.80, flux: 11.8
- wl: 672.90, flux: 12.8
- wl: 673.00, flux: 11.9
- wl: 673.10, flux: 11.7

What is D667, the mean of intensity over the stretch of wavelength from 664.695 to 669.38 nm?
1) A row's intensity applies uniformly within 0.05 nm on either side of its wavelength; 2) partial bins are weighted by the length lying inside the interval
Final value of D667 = 12.7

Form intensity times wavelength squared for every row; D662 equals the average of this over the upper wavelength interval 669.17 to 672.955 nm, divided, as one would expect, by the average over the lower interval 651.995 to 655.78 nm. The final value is 0.70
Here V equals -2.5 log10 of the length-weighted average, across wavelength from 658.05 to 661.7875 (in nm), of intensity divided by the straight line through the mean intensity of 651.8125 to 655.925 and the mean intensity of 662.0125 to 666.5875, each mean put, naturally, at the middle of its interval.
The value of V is -0.07 mag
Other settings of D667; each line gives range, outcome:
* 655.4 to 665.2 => 15.8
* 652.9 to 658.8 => 17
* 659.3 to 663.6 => 15.7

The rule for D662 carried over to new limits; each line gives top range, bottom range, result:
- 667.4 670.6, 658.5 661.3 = 0.74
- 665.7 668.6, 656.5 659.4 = 0.80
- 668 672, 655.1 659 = 0.72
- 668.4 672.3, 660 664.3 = 0.78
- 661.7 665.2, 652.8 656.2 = 0.86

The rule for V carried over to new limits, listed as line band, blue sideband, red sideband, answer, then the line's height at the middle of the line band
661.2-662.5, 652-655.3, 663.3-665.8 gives -0.03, 14.8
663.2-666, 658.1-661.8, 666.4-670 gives 0.01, 14.1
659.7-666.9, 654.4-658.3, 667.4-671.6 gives -0.04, 14.2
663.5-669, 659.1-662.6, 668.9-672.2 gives 0.03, 13.6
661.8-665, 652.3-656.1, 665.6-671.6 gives -0.03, 14.2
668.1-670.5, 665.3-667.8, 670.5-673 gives 0.07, 12.4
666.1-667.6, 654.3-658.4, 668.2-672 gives -0.08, 12.8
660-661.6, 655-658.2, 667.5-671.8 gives -0.09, 15.1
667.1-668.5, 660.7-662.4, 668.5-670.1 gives 0.00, 12.4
